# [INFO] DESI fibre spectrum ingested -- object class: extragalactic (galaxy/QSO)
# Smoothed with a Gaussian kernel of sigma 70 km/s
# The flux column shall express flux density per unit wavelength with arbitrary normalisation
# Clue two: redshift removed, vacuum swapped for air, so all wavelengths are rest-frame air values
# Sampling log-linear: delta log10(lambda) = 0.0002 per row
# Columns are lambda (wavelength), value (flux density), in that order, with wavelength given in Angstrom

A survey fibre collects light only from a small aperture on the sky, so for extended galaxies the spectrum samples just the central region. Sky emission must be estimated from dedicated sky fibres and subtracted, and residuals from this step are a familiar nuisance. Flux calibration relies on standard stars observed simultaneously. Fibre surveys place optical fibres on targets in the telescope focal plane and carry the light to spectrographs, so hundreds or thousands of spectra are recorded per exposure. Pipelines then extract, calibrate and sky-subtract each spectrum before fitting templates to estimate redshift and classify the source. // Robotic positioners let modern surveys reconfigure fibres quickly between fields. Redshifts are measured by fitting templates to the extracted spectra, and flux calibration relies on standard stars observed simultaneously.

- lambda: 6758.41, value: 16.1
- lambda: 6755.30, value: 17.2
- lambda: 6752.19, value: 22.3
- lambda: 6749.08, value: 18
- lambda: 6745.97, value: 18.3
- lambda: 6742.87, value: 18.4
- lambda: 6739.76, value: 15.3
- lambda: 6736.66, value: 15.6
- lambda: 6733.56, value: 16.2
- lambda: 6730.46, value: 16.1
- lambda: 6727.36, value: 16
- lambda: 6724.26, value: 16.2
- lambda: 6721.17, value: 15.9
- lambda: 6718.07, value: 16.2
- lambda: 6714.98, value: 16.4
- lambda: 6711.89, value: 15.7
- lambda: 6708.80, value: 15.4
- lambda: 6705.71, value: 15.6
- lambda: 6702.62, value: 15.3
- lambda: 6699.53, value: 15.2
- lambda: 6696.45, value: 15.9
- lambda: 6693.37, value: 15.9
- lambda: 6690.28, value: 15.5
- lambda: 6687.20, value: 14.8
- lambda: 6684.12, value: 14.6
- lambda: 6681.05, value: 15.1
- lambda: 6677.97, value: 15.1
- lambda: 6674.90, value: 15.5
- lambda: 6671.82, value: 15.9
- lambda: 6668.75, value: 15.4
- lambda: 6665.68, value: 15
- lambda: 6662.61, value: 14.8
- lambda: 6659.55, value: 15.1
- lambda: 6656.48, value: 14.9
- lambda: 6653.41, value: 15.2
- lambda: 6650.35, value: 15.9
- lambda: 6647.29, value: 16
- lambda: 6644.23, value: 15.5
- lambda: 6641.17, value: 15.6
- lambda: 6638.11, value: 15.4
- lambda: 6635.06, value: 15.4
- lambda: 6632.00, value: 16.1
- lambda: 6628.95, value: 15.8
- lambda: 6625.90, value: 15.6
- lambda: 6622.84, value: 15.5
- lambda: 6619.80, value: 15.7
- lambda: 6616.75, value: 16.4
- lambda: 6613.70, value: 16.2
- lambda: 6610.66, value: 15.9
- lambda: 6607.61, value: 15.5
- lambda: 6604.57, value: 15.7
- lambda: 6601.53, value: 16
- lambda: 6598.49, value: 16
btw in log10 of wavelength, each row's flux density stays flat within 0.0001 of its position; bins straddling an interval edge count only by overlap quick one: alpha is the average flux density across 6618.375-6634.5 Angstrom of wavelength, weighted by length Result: 15.7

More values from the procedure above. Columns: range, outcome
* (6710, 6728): 16.1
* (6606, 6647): 15.7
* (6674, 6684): 15.1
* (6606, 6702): 15.5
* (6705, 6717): 15.8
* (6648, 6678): 15.3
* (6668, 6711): 15.4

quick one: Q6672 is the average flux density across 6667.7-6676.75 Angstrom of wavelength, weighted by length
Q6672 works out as 15.6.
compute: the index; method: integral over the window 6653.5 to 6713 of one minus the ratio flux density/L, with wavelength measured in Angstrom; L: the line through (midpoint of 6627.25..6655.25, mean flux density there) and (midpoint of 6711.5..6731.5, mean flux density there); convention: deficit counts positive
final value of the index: 2.2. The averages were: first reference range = 15.6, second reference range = 16.1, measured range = 15.3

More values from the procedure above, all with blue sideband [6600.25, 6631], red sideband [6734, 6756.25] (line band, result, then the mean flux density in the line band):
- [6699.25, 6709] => 1.0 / 15.4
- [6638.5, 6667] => 1.8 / 15.3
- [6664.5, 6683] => 1.5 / 15.3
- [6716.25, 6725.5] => 0.7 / 16.1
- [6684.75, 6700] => 1.4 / 15.4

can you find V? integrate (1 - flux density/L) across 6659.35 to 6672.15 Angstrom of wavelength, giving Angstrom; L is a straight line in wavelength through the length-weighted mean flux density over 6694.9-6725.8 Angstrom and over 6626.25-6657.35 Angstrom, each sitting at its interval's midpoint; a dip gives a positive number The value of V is 0.4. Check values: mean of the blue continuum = 15.6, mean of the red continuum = 15.8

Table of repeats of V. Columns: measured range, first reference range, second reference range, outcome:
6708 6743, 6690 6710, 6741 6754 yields 2.8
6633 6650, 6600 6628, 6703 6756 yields 0.4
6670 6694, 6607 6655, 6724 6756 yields 1.7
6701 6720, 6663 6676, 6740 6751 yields 1.2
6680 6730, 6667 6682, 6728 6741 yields 0.0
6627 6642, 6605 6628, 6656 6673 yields -0.1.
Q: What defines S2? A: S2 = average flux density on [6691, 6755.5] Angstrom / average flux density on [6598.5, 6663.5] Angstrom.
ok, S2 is 1.05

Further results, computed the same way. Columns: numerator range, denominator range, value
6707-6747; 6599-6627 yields 1.03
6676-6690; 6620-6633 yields 0.95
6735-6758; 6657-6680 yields 1.17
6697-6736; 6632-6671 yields 1.03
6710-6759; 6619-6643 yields 1.08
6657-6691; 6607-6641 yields 0.96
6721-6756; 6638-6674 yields 1.12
